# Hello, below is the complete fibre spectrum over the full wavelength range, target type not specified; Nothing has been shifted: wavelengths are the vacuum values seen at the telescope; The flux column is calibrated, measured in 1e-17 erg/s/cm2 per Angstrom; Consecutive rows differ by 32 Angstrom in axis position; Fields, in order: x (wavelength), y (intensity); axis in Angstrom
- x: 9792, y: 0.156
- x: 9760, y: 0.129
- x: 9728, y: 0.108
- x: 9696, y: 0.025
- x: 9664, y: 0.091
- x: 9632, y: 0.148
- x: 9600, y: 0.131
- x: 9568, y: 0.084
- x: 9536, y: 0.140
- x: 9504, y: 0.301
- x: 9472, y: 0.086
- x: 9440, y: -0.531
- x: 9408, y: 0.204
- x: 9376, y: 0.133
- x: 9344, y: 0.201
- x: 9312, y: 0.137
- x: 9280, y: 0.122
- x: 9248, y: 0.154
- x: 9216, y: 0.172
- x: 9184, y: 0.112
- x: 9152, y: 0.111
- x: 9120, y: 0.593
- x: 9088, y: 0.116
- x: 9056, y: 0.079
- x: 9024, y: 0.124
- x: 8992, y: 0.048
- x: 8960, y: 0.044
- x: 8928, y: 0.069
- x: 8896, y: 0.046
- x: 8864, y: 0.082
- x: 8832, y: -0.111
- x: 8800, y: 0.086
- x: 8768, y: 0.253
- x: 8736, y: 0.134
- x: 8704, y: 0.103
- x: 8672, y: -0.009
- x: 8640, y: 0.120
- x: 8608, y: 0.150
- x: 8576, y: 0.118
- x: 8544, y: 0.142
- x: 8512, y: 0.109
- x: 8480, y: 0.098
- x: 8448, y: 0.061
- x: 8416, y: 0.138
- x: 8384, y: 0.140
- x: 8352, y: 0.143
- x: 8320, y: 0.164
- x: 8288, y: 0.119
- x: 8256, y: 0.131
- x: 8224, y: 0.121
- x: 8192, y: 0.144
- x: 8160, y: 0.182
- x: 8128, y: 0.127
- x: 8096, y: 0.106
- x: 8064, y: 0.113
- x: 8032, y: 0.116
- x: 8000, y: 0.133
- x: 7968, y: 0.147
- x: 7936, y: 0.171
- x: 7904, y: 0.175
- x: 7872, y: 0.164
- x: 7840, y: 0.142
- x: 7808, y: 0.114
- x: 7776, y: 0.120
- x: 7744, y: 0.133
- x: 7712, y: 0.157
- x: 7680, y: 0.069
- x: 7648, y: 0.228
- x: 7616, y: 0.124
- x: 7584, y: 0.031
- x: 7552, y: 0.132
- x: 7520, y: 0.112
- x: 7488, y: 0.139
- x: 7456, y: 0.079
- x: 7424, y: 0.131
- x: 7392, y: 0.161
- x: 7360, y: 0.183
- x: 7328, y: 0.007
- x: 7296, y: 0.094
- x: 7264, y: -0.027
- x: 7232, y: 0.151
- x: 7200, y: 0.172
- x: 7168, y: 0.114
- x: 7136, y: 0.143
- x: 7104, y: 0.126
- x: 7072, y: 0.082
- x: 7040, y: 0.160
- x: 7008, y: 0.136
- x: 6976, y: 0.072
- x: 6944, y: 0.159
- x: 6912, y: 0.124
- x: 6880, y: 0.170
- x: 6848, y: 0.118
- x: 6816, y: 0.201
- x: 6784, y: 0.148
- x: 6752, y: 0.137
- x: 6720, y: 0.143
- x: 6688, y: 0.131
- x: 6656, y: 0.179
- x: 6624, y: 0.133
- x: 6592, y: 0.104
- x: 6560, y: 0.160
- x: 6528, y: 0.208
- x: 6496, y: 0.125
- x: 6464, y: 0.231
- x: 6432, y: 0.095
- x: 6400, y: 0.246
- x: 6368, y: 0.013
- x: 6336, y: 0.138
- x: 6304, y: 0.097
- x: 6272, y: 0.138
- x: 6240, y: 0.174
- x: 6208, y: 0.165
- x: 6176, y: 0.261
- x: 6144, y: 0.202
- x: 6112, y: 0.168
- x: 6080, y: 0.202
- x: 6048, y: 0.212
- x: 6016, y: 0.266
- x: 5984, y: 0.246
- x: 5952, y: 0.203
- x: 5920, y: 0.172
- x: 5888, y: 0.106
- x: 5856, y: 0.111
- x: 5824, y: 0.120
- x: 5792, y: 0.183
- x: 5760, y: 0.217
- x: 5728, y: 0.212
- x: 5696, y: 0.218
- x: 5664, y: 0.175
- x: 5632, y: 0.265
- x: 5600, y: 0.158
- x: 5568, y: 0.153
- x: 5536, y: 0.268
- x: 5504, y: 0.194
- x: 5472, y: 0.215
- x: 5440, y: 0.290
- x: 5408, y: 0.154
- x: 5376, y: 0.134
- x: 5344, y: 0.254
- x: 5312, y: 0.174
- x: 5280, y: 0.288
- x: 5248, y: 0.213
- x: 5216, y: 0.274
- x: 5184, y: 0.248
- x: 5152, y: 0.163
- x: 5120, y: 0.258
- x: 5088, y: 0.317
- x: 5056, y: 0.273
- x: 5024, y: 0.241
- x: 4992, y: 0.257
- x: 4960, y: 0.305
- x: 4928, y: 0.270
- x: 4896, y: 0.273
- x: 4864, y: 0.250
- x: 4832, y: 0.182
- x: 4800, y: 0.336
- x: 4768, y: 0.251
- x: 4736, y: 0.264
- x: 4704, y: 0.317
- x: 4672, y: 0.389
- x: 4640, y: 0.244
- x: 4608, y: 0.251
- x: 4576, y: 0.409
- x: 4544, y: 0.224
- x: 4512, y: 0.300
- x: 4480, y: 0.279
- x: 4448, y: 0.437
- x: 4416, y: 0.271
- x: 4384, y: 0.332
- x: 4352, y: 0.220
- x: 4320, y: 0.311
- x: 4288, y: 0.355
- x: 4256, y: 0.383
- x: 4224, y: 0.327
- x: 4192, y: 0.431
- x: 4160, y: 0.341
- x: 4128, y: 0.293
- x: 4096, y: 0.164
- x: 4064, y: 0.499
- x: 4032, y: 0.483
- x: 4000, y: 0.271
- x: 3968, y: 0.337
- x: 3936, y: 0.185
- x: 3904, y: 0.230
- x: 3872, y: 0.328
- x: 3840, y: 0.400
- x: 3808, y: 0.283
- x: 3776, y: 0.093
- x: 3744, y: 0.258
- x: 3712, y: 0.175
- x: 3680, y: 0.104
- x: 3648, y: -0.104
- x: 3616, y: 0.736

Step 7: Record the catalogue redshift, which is 1.446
